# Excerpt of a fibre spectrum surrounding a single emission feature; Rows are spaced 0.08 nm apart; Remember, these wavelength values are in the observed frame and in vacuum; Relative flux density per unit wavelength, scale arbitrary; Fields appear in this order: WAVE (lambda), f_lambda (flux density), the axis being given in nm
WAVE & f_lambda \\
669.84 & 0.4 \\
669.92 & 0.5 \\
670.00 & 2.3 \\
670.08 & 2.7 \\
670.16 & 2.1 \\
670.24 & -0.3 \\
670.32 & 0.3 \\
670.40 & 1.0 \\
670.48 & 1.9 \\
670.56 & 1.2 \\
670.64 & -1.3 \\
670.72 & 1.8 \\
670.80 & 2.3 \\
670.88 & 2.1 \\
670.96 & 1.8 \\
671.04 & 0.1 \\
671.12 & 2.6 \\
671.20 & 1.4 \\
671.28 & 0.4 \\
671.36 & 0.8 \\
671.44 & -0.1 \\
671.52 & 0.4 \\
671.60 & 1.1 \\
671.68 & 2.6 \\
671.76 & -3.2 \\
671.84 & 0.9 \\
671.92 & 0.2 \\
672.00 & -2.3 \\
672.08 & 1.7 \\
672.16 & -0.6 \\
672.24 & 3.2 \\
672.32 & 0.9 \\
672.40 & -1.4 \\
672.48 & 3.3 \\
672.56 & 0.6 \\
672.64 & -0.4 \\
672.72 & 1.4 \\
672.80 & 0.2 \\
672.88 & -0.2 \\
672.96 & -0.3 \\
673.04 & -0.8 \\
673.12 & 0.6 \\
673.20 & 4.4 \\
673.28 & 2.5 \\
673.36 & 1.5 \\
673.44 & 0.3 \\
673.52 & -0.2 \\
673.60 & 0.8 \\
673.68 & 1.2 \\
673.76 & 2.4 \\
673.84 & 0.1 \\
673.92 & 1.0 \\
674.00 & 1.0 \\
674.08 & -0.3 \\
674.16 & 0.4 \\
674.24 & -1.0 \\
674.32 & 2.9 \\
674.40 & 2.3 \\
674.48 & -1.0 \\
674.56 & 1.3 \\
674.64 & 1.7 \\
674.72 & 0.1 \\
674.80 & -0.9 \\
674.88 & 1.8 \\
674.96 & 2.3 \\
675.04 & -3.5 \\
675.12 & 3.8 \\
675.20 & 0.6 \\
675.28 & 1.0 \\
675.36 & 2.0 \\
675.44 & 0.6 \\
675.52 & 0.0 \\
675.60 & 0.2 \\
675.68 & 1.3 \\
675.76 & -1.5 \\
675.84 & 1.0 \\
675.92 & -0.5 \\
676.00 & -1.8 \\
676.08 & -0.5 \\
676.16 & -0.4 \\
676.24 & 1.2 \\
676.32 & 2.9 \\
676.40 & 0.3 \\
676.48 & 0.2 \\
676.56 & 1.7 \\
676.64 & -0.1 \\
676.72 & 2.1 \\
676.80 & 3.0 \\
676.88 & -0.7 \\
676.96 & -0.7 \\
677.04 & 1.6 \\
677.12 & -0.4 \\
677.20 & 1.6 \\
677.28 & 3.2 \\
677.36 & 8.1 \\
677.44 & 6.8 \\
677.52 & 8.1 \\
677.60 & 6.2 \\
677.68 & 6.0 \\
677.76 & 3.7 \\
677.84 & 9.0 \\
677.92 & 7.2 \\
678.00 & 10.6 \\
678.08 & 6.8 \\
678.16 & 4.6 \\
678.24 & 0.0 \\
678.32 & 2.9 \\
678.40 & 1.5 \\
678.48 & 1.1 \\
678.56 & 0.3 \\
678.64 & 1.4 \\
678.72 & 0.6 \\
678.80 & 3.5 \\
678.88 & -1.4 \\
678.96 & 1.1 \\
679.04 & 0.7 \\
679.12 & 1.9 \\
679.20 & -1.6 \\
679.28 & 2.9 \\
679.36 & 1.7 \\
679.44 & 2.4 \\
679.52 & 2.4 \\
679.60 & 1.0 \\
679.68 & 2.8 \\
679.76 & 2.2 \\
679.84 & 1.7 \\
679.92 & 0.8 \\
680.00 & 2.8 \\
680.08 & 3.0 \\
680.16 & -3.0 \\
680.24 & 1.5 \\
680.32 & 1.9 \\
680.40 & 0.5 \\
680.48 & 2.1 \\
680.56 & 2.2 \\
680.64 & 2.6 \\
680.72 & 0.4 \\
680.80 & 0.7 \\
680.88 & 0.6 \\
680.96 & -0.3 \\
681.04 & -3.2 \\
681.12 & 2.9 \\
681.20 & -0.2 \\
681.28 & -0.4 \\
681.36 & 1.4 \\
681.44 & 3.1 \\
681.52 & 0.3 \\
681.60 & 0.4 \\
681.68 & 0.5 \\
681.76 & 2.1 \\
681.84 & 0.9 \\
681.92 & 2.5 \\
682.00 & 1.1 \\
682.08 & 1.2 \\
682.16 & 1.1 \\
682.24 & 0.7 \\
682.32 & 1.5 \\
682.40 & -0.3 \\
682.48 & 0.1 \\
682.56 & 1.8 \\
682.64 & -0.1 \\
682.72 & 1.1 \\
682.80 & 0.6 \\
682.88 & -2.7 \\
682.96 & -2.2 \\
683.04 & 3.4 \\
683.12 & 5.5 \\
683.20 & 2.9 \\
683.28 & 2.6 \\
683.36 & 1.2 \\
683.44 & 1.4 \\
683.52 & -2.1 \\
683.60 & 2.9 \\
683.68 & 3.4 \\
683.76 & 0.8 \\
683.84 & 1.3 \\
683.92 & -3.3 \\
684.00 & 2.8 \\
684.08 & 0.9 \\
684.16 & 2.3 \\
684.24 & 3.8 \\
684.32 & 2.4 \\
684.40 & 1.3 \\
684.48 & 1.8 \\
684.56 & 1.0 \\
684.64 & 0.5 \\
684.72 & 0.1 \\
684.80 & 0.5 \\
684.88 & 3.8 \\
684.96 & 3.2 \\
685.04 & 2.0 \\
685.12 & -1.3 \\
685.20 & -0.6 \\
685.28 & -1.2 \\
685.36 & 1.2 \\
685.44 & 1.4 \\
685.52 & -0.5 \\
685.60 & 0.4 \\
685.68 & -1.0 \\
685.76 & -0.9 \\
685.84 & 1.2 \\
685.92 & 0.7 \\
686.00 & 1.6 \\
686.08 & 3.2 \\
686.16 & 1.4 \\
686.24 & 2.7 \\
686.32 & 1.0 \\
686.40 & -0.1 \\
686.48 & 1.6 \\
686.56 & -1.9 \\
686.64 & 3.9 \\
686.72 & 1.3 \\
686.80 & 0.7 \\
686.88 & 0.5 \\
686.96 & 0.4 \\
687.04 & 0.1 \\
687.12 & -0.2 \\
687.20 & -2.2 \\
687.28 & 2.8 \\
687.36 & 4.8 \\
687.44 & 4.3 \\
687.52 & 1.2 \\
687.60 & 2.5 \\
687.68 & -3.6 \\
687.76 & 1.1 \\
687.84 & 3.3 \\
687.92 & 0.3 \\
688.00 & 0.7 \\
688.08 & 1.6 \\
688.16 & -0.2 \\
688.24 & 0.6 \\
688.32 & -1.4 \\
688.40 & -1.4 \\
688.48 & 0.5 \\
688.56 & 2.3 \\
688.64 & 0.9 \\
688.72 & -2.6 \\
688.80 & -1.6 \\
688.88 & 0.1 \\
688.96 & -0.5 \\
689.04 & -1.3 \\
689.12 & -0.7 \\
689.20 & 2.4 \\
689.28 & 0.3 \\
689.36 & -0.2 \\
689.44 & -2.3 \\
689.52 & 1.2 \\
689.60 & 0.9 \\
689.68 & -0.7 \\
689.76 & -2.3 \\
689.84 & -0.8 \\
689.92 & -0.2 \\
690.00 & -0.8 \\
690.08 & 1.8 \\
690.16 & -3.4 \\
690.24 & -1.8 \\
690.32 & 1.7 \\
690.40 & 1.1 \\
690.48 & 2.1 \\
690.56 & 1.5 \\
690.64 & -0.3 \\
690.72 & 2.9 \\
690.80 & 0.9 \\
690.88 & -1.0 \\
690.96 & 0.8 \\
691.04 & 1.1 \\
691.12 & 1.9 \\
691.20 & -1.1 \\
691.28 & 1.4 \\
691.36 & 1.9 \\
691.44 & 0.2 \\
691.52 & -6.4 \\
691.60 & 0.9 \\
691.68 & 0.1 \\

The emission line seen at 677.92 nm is [O II] 3727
